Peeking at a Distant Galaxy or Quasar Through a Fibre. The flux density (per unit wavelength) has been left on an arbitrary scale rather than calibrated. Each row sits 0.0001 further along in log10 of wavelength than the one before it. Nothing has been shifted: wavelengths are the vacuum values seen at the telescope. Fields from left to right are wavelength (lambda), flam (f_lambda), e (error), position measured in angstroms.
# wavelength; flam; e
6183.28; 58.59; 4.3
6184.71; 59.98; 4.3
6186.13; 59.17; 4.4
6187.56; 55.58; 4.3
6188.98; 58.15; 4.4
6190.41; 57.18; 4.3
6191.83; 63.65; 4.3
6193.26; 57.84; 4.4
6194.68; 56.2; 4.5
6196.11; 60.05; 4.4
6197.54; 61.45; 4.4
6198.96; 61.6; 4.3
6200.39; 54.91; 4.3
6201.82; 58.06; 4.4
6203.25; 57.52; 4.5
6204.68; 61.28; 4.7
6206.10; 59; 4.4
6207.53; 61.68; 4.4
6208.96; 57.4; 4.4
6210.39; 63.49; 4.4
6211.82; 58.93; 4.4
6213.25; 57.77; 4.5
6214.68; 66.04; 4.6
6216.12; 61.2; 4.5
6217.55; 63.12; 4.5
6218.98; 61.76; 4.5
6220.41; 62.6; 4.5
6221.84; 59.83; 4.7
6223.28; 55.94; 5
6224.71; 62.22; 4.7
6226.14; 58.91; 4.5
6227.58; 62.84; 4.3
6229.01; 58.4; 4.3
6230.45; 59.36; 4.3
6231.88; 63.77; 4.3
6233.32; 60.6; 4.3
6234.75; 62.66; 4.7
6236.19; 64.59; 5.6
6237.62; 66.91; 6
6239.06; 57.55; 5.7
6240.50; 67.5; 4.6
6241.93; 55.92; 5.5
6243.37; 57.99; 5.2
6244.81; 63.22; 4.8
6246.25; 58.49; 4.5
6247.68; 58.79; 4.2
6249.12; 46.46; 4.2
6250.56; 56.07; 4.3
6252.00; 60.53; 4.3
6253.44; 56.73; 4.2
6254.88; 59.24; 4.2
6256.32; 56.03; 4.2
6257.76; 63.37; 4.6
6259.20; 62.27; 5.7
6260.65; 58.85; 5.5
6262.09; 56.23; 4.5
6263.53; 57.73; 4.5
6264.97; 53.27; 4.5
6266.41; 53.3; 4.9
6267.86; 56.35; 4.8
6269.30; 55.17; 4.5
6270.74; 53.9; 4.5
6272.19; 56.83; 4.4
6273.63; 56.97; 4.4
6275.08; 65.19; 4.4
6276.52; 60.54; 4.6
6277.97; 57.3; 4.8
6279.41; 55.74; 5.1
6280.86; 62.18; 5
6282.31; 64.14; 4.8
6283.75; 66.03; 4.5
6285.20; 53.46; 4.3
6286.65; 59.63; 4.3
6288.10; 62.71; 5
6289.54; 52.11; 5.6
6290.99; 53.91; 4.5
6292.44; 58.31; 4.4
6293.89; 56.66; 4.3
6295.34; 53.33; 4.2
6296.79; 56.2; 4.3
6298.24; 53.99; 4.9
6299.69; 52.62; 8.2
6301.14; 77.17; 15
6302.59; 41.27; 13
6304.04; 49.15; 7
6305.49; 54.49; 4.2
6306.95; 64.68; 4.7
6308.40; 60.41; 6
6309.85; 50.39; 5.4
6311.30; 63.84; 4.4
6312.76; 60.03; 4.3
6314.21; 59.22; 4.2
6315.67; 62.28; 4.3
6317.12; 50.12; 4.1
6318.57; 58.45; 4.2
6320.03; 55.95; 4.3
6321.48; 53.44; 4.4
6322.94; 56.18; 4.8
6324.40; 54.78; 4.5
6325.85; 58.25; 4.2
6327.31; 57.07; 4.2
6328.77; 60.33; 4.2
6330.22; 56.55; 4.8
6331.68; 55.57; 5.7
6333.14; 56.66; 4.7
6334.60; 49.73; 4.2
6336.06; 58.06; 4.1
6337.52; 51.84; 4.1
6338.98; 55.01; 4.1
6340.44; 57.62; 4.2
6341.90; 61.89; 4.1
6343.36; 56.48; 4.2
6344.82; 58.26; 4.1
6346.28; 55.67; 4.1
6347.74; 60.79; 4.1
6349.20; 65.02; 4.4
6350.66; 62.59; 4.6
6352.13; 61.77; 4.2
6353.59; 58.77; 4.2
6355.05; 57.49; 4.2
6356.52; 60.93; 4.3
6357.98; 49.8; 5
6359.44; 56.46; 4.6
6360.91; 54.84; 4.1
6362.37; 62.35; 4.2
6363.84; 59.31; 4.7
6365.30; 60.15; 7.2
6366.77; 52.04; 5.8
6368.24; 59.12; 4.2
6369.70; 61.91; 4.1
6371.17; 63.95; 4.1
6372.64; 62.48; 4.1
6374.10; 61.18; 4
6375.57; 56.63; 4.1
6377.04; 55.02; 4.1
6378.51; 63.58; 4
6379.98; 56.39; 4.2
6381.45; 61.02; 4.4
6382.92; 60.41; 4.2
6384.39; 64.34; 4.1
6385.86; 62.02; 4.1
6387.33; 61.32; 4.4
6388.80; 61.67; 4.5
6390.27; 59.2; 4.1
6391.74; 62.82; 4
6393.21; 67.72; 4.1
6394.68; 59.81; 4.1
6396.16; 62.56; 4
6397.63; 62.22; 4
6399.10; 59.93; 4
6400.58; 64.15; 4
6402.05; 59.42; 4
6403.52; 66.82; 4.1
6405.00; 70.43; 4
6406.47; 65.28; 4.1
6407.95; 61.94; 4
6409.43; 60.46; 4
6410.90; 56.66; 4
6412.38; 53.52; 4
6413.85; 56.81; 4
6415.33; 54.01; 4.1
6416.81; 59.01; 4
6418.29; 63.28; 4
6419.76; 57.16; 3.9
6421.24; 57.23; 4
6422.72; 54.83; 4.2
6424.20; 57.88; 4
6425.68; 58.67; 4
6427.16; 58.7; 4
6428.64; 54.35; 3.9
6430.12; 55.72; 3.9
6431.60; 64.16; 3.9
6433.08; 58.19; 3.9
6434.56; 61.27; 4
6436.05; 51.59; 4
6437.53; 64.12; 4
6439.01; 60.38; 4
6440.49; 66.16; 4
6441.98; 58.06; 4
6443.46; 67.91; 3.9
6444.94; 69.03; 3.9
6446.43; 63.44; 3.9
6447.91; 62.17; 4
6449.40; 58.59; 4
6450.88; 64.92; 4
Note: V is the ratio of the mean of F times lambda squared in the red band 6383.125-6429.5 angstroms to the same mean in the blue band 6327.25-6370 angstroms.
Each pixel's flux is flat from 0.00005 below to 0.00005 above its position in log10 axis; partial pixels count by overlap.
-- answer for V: 1.1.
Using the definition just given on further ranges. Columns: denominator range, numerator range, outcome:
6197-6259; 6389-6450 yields 1.07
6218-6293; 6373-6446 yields 1.08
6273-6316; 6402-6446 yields 1.08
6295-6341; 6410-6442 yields 1.07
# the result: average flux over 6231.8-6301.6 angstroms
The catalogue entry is 58.6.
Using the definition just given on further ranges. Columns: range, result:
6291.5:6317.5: 57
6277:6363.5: 57.5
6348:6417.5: 60.3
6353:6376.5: 58.6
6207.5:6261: 60.2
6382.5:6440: 60.3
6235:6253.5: 59.5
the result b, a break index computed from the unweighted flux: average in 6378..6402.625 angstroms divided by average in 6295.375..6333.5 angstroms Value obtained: 1.1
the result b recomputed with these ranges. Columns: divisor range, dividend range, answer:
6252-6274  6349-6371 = 1.03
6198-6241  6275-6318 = 0.95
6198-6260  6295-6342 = 0.94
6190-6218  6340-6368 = 0.98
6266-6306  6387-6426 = 1.06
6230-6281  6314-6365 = 0.98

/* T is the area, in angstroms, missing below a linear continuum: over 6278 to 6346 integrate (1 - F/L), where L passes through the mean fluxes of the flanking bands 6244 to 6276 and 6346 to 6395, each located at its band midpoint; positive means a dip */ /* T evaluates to 1.86 angstroms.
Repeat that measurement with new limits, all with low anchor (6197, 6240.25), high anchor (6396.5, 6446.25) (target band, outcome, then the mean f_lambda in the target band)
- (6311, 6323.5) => 0.6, 57.5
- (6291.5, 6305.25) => 1.2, 55.4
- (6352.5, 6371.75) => 0.7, 58.3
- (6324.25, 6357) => 1.4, 57.9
